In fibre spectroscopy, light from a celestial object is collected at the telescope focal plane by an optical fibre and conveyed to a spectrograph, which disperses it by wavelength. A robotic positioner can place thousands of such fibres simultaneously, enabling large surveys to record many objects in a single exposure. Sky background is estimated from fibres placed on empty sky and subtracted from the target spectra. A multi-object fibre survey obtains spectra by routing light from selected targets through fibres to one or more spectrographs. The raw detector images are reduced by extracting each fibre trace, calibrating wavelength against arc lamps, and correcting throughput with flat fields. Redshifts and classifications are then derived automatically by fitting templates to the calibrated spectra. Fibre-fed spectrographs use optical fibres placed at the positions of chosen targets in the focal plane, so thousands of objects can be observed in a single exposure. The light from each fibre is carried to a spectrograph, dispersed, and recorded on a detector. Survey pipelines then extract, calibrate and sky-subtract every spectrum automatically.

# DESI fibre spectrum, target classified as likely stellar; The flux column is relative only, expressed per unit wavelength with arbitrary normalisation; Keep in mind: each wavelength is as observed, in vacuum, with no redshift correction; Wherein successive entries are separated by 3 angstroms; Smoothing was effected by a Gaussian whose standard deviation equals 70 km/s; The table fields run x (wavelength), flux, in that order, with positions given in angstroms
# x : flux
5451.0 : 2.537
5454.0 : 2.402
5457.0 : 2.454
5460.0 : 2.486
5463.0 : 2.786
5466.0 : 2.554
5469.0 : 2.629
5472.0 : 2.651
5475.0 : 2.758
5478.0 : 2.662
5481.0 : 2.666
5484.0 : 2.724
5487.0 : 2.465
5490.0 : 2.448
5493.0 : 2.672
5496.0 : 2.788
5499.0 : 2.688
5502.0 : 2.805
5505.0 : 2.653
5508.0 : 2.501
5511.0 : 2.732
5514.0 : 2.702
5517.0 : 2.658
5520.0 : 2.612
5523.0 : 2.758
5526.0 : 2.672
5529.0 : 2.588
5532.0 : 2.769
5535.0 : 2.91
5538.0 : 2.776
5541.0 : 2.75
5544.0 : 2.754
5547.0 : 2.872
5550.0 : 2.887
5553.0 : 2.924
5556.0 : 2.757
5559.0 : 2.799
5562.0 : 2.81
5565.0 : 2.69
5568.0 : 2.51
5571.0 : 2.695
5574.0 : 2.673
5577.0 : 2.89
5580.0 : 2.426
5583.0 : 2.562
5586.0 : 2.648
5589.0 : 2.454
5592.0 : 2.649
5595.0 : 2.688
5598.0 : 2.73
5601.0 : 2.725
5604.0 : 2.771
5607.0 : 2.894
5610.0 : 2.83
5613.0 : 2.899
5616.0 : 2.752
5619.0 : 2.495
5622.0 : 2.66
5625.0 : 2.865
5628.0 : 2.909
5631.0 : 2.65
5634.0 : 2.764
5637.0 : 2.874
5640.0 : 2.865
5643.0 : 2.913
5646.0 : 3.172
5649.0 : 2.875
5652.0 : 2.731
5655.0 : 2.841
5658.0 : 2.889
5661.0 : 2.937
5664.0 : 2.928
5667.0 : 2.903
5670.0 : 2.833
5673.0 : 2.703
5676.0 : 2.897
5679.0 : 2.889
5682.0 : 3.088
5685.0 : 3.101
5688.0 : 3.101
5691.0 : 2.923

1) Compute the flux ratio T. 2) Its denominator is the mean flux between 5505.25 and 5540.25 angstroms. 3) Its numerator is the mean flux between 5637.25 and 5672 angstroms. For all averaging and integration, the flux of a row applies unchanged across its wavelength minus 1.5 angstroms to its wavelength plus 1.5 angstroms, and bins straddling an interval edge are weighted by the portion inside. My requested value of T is 1.07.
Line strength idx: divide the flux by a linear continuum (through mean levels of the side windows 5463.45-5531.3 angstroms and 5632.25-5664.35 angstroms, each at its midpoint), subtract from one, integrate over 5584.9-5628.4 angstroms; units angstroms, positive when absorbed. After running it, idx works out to 1.5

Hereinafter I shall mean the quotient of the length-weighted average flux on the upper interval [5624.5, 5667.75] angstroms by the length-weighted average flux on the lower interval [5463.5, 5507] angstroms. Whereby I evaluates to 1.1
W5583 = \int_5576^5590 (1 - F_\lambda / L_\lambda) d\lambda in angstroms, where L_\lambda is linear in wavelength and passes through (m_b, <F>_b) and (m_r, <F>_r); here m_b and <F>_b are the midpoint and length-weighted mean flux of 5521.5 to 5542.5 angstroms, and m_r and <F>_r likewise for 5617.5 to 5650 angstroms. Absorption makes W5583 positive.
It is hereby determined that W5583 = 1.0 angstroms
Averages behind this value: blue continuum 2.75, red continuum 2.82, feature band 2.59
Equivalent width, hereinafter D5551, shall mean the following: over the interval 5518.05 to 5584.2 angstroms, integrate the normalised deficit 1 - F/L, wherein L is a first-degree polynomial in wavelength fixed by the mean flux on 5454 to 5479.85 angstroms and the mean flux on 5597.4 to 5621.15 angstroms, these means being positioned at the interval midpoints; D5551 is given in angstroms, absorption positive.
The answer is -0.8 angstroms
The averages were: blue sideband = 2.61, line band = 2.73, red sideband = 2.76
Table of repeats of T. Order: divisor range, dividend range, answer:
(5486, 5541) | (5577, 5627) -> 1.01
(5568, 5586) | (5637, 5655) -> 1.10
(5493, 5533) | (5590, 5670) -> 1.05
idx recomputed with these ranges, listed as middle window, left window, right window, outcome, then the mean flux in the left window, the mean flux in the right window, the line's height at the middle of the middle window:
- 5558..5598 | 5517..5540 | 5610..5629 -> 1.3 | 2.72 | 2.76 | 2.75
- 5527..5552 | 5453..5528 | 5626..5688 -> -0.7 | 2.64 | 2.89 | 2.71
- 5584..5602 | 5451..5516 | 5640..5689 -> 1.0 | 2.63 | 2.92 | 2.81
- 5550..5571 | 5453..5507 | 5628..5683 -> -0.1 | 2.63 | 2.87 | 2.74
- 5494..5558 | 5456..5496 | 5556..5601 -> -2.4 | 2.62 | 2.66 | 2.64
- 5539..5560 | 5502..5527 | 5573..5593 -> -1.4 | 2.67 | 2.61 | 2.64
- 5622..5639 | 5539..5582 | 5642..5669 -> 0.4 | 2.74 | 2.91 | 2.87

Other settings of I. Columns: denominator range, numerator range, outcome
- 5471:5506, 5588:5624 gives 1.02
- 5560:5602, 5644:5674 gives 1.09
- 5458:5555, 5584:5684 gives 1.04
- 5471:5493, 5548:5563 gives 1.08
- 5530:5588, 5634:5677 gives 1.05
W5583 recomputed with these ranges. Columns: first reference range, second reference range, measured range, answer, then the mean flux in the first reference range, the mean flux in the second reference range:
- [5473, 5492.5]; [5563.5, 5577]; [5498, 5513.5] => -0.2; 2.62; 2.67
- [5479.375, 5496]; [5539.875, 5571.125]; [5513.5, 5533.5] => 0.1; 2.61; 2.77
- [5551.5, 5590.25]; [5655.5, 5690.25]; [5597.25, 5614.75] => -0.3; 2.68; 2.93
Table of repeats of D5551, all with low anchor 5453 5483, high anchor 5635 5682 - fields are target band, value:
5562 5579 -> 0.41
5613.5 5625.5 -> 0.58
